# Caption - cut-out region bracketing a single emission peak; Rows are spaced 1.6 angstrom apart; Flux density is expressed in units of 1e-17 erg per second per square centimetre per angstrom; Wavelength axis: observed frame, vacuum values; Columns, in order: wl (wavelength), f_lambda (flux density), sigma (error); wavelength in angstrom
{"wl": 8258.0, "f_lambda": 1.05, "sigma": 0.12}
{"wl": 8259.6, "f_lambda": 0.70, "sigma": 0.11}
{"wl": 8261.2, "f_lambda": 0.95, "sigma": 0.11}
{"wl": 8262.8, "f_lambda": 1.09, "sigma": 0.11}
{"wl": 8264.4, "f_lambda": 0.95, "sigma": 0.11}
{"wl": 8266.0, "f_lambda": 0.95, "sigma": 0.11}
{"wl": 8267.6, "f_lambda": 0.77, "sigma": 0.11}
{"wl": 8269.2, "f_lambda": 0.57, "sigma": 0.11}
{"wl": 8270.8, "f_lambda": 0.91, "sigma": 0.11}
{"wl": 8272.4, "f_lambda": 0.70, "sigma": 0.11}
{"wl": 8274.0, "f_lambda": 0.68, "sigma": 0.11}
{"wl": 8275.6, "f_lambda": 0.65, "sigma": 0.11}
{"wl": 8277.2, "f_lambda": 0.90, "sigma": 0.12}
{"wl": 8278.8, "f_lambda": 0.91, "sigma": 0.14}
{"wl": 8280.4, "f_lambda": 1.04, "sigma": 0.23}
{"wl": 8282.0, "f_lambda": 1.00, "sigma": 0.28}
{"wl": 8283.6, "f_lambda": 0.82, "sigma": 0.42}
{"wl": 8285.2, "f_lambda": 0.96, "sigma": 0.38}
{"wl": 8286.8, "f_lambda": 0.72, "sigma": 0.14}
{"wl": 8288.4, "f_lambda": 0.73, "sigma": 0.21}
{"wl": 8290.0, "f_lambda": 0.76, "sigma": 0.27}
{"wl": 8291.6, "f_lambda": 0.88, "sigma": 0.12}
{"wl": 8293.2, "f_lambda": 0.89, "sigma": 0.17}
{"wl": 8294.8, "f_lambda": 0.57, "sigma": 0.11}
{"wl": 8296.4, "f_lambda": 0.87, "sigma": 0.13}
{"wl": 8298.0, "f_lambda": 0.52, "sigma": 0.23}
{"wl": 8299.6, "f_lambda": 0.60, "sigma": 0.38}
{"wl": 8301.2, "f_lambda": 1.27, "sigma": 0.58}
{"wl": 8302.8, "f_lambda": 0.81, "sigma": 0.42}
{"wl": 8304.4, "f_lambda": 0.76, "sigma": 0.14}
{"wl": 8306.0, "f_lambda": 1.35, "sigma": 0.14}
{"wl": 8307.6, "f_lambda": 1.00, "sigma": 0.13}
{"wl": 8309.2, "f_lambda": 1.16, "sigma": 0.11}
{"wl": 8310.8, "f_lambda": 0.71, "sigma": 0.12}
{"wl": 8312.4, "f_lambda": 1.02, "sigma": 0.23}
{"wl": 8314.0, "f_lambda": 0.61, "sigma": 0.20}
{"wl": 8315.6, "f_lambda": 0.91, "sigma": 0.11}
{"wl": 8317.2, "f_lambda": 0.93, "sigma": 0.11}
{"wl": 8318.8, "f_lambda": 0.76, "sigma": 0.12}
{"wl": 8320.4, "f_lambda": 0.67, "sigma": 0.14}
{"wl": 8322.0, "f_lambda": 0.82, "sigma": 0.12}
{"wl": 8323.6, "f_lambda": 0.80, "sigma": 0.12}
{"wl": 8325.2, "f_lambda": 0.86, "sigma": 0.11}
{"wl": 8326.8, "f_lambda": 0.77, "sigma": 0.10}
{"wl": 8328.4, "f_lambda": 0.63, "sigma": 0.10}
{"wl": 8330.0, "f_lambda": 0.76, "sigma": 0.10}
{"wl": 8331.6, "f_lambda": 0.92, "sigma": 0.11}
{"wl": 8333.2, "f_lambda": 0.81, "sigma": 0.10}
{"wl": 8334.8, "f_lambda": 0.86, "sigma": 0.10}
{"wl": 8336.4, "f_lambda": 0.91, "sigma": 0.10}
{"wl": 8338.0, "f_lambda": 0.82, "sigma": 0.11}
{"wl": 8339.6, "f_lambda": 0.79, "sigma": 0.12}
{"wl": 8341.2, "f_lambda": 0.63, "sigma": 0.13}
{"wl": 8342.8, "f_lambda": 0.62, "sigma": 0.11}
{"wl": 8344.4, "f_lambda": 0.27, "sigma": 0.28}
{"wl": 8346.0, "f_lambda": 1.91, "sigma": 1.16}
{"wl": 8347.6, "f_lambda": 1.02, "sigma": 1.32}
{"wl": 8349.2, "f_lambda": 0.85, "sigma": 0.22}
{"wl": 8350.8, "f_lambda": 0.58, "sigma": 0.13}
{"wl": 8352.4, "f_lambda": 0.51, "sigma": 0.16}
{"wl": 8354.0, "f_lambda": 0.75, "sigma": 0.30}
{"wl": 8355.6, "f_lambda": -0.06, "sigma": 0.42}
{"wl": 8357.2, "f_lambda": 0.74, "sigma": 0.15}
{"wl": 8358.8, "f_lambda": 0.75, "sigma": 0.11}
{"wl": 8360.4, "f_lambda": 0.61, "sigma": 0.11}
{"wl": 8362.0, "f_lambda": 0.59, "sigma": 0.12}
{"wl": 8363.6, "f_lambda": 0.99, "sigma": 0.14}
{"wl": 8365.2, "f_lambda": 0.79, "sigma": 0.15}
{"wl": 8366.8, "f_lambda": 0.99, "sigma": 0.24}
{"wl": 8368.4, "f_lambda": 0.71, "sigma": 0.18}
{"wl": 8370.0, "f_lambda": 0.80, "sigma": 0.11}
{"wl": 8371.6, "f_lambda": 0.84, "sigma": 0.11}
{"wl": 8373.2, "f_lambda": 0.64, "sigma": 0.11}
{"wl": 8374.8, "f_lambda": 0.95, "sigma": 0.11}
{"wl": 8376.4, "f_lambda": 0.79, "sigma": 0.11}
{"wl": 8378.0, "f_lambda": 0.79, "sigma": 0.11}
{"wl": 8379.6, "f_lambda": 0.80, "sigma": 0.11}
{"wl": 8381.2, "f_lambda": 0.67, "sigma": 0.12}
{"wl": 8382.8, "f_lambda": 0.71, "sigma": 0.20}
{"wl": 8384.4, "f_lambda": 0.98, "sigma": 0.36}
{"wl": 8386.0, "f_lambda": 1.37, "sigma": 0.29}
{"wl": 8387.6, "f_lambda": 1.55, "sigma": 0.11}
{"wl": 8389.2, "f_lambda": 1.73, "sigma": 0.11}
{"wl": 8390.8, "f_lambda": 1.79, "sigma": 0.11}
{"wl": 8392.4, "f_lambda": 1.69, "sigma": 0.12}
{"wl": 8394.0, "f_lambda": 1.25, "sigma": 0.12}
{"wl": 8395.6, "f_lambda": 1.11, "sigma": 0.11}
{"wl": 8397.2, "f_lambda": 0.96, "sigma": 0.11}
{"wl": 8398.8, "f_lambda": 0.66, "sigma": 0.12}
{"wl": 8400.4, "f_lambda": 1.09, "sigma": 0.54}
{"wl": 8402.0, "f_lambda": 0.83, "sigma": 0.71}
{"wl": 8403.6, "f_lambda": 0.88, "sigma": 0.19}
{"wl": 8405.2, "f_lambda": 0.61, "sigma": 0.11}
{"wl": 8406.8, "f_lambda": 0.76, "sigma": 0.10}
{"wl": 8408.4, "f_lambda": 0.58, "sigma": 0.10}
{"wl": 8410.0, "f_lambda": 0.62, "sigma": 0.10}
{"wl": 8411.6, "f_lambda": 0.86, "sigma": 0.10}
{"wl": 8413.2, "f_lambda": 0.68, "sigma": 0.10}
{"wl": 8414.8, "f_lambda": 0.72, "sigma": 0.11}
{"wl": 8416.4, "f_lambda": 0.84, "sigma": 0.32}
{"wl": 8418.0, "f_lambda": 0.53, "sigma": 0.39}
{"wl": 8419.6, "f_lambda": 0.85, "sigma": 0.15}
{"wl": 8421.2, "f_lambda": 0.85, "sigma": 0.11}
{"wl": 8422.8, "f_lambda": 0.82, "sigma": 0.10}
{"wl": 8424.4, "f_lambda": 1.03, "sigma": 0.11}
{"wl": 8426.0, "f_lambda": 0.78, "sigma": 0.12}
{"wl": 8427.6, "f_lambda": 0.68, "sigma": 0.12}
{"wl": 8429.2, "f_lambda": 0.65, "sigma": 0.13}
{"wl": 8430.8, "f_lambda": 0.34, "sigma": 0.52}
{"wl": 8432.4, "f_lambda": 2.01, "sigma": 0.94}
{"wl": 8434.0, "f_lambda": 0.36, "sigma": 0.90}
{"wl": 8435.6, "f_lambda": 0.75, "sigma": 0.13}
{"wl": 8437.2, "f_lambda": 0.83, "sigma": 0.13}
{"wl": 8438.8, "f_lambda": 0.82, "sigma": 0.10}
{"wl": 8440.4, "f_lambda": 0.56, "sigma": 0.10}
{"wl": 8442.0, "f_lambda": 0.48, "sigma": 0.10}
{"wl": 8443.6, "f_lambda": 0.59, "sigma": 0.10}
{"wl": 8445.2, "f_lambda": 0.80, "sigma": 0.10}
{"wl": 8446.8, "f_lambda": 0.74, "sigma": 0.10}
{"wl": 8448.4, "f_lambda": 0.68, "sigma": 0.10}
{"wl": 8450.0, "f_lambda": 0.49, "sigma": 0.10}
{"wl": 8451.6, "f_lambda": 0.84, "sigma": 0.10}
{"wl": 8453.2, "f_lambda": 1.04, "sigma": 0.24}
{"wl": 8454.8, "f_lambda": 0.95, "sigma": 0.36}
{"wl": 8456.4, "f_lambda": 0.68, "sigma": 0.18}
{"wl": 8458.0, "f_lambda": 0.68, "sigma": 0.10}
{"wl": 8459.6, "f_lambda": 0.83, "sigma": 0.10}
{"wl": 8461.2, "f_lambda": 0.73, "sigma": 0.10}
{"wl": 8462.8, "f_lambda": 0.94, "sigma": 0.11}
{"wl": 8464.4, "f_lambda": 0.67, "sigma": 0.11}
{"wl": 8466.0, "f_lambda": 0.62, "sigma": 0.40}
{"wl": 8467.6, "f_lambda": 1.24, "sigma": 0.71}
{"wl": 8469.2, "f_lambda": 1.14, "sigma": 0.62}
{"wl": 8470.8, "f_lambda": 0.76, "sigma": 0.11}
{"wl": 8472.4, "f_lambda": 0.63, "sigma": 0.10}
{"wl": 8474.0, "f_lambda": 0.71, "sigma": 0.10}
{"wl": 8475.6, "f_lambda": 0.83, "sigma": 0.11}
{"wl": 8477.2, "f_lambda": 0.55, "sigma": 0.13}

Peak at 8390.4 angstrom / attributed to [O III] 5007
